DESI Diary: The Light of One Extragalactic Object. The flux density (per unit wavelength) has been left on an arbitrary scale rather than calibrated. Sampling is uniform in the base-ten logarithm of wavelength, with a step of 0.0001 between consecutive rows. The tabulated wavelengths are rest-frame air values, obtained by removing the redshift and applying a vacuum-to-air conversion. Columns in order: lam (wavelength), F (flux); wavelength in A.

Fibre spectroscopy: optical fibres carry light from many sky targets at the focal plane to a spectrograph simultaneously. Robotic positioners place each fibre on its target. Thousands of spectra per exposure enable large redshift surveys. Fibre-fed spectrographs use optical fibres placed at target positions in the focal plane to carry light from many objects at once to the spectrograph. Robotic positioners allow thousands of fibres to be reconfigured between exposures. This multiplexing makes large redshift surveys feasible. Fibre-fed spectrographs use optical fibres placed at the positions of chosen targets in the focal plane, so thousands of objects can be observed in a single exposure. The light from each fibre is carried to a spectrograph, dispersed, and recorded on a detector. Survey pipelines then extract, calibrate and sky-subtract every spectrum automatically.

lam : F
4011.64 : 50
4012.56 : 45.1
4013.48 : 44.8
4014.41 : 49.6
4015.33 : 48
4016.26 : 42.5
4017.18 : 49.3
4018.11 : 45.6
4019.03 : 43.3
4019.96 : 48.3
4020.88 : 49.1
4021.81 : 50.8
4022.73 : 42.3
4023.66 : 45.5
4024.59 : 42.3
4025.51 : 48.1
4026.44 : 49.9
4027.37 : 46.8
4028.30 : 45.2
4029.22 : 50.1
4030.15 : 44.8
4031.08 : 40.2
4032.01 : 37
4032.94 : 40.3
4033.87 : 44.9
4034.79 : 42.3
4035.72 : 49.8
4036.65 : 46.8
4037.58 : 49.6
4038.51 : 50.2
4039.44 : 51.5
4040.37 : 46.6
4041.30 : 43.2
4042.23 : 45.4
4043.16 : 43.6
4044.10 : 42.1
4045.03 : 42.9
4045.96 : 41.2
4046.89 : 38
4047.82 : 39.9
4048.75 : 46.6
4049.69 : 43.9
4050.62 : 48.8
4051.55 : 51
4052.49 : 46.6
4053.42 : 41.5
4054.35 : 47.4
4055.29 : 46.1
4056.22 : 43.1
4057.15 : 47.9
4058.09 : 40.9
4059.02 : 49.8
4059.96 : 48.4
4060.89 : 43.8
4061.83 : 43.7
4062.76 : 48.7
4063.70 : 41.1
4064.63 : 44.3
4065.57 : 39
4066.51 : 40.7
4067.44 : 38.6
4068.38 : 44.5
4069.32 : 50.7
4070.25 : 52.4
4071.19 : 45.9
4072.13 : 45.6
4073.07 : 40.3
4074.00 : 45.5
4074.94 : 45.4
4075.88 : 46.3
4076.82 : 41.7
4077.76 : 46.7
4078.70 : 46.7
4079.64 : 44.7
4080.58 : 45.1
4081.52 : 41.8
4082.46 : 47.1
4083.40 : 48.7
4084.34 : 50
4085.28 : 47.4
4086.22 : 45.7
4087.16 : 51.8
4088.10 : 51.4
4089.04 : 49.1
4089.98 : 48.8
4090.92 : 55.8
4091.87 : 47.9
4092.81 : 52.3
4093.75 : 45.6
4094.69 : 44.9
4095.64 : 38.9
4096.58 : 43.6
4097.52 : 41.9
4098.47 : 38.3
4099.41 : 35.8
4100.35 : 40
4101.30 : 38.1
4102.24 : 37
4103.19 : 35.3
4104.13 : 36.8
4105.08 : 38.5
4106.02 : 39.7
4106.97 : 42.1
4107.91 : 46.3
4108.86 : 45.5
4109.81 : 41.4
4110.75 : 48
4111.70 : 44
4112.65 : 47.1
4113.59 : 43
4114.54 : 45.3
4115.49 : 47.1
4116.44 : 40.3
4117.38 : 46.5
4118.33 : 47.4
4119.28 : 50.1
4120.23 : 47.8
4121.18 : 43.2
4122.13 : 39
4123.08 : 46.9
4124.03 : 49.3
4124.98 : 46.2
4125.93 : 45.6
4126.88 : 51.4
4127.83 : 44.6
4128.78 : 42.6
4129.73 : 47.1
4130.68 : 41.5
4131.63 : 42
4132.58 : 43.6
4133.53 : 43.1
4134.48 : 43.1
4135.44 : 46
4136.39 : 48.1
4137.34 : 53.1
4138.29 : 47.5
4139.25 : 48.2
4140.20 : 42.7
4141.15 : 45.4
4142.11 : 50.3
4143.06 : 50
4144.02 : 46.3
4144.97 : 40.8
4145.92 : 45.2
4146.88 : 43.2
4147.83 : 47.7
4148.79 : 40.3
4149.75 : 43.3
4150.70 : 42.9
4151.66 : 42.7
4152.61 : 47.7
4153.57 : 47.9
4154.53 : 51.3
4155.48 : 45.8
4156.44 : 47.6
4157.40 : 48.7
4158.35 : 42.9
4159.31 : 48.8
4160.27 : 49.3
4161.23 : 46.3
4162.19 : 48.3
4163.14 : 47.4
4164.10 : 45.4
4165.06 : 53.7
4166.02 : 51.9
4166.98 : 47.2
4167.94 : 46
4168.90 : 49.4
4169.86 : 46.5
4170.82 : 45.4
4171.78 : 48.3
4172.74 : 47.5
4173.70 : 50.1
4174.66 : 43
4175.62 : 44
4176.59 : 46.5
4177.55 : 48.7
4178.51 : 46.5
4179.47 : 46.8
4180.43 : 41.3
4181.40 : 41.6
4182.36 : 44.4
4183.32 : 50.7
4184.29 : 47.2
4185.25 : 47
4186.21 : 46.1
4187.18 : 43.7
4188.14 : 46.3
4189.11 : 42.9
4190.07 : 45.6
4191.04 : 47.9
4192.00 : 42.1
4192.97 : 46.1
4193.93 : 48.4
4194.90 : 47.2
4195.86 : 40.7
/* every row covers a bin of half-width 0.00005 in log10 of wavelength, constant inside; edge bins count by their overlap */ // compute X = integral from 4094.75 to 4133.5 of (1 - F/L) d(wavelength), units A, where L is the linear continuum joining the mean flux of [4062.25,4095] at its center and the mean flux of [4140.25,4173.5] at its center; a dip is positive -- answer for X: 2.8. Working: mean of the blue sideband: 46.4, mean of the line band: 43.2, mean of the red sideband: 46.8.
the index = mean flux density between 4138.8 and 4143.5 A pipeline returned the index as 47.3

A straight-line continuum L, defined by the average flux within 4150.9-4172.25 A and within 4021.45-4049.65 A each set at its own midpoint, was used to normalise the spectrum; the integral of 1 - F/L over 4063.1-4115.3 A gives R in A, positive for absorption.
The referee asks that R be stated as 1.9 A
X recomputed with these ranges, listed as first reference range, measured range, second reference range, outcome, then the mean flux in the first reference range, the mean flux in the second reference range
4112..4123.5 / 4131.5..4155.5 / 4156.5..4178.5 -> 0.3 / 45.3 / 47.5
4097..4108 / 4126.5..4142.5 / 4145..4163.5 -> -0.9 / 38.9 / 46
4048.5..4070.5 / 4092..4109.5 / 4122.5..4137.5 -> 1.6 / 45.3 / 45.7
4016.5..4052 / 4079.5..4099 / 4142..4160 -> -0.4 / 45.4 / 45.9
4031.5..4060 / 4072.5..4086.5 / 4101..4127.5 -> -0.3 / 45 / 43.9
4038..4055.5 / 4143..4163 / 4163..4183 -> 0.2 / 45.1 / 46.8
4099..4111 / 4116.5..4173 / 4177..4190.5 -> -4.5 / 40.2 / 45.7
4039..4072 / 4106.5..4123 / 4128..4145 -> 0.2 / 44.8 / 45.8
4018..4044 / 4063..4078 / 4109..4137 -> 0.4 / 45.8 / 45.3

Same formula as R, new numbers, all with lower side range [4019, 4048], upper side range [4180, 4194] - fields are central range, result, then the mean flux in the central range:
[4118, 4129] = -0.24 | 46.2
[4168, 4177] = -0.28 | 46.7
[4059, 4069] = 0.33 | 43.7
